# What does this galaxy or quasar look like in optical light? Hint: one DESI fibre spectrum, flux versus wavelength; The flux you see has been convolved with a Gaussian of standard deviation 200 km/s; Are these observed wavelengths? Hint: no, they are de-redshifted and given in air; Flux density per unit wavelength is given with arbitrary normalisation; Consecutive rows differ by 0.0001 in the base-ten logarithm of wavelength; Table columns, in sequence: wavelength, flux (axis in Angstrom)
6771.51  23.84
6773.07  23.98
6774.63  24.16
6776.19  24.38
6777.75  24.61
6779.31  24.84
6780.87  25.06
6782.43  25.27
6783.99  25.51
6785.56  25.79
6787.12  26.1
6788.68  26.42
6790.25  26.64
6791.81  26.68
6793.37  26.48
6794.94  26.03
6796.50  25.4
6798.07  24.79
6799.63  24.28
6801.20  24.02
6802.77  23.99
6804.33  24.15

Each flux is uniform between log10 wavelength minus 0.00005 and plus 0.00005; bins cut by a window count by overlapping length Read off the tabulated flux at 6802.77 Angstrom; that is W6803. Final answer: 23.99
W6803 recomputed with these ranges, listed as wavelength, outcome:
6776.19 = 24.38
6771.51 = 23.84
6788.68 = 26.42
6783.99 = 25.51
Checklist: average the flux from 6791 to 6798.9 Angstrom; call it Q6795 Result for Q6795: 25.9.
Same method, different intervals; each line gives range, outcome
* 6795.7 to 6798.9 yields 25.1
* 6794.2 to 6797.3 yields 25.7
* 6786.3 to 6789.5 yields 26.2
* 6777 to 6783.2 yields 25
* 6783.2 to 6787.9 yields 25.8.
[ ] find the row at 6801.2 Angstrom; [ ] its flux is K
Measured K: 24.02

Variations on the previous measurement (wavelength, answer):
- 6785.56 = 25.79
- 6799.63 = 24.28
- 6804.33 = 24.15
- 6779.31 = 24.84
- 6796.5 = 25.4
